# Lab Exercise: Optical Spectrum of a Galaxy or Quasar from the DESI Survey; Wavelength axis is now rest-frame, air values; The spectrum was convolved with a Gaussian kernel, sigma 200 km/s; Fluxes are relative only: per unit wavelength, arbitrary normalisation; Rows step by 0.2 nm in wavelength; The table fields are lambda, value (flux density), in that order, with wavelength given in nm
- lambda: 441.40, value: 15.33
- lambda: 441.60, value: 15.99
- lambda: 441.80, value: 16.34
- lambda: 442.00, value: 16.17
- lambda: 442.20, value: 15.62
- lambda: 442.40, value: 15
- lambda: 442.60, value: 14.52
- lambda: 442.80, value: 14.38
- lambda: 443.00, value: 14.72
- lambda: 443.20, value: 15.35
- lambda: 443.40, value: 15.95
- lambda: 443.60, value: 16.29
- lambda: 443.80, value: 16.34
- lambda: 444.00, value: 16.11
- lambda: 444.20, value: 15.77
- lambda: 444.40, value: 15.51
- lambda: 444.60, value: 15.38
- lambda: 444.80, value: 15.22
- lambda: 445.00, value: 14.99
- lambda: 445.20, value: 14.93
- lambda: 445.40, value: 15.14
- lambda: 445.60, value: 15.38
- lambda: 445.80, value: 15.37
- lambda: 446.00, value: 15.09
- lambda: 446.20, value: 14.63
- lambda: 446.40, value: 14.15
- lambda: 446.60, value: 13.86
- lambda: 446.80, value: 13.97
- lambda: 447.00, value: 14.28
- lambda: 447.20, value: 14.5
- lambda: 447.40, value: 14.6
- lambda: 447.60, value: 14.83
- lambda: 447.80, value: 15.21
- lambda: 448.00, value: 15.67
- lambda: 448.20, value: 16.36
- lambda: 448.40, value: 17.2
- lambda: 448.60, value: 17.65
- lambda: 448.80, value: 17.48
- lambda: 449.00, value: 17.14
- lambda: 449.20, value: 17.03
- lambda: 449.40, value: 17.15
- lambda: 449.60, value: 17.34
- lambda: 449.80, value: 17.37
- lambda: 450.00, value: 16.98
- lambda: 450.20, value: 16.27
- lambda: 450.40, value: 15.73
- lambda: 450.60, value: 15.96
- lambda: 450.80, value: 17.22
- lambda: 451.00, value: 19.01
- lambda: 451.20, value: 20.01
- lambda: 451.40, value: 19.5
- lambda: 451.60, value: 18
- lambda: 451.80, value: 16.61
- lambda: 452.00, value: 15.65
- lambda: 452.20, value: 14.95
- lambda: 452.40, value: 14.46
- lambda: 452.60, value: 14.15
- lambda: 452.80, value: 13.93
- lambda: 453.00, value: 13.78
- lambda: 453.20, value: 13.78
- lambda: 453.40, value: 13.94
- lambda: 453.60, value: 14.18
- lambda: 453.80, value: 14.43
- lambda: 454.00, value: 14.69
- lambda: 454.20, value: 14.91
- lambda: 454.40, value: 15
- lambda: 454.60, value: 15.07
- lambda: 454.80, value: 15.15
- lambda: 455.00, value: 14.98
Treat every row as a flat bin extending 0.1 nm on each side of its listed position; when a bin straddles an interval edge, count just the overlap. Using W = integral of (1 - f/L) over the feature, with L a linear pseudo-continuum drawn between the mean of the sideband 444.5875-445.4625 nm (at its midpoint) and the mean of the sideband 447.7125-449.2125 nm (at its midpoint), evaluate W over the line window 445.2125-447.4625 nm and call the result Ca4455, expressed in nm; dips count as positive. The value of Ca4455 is 0.152 nm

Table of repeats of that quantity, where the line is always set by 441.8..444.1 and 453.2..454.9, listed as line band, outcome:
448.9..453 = -0.489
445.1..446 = 0.007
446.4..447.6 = 0.072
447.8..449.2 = -0.161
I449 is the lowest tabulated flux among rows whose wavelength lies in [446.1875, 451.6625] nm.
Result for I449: 13.86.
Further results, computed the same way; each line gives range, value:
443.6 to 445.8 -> 14.93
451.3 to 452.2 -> 14.95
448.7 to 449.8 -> 17.03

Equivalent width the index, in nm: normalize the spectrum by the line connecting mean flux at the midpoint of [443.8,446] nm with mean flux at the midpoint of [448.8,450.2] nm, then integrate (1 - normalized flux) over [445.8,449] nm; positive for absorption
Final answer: 0.20 nm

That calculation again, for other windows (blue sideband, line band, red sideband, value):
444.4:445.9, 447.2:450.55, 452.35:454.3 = -0.38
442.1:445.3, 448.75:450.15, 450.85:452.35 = -0.02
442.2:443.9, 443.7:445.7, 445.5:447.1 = -0.07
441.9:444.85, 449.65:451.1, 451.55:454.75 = -0.19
